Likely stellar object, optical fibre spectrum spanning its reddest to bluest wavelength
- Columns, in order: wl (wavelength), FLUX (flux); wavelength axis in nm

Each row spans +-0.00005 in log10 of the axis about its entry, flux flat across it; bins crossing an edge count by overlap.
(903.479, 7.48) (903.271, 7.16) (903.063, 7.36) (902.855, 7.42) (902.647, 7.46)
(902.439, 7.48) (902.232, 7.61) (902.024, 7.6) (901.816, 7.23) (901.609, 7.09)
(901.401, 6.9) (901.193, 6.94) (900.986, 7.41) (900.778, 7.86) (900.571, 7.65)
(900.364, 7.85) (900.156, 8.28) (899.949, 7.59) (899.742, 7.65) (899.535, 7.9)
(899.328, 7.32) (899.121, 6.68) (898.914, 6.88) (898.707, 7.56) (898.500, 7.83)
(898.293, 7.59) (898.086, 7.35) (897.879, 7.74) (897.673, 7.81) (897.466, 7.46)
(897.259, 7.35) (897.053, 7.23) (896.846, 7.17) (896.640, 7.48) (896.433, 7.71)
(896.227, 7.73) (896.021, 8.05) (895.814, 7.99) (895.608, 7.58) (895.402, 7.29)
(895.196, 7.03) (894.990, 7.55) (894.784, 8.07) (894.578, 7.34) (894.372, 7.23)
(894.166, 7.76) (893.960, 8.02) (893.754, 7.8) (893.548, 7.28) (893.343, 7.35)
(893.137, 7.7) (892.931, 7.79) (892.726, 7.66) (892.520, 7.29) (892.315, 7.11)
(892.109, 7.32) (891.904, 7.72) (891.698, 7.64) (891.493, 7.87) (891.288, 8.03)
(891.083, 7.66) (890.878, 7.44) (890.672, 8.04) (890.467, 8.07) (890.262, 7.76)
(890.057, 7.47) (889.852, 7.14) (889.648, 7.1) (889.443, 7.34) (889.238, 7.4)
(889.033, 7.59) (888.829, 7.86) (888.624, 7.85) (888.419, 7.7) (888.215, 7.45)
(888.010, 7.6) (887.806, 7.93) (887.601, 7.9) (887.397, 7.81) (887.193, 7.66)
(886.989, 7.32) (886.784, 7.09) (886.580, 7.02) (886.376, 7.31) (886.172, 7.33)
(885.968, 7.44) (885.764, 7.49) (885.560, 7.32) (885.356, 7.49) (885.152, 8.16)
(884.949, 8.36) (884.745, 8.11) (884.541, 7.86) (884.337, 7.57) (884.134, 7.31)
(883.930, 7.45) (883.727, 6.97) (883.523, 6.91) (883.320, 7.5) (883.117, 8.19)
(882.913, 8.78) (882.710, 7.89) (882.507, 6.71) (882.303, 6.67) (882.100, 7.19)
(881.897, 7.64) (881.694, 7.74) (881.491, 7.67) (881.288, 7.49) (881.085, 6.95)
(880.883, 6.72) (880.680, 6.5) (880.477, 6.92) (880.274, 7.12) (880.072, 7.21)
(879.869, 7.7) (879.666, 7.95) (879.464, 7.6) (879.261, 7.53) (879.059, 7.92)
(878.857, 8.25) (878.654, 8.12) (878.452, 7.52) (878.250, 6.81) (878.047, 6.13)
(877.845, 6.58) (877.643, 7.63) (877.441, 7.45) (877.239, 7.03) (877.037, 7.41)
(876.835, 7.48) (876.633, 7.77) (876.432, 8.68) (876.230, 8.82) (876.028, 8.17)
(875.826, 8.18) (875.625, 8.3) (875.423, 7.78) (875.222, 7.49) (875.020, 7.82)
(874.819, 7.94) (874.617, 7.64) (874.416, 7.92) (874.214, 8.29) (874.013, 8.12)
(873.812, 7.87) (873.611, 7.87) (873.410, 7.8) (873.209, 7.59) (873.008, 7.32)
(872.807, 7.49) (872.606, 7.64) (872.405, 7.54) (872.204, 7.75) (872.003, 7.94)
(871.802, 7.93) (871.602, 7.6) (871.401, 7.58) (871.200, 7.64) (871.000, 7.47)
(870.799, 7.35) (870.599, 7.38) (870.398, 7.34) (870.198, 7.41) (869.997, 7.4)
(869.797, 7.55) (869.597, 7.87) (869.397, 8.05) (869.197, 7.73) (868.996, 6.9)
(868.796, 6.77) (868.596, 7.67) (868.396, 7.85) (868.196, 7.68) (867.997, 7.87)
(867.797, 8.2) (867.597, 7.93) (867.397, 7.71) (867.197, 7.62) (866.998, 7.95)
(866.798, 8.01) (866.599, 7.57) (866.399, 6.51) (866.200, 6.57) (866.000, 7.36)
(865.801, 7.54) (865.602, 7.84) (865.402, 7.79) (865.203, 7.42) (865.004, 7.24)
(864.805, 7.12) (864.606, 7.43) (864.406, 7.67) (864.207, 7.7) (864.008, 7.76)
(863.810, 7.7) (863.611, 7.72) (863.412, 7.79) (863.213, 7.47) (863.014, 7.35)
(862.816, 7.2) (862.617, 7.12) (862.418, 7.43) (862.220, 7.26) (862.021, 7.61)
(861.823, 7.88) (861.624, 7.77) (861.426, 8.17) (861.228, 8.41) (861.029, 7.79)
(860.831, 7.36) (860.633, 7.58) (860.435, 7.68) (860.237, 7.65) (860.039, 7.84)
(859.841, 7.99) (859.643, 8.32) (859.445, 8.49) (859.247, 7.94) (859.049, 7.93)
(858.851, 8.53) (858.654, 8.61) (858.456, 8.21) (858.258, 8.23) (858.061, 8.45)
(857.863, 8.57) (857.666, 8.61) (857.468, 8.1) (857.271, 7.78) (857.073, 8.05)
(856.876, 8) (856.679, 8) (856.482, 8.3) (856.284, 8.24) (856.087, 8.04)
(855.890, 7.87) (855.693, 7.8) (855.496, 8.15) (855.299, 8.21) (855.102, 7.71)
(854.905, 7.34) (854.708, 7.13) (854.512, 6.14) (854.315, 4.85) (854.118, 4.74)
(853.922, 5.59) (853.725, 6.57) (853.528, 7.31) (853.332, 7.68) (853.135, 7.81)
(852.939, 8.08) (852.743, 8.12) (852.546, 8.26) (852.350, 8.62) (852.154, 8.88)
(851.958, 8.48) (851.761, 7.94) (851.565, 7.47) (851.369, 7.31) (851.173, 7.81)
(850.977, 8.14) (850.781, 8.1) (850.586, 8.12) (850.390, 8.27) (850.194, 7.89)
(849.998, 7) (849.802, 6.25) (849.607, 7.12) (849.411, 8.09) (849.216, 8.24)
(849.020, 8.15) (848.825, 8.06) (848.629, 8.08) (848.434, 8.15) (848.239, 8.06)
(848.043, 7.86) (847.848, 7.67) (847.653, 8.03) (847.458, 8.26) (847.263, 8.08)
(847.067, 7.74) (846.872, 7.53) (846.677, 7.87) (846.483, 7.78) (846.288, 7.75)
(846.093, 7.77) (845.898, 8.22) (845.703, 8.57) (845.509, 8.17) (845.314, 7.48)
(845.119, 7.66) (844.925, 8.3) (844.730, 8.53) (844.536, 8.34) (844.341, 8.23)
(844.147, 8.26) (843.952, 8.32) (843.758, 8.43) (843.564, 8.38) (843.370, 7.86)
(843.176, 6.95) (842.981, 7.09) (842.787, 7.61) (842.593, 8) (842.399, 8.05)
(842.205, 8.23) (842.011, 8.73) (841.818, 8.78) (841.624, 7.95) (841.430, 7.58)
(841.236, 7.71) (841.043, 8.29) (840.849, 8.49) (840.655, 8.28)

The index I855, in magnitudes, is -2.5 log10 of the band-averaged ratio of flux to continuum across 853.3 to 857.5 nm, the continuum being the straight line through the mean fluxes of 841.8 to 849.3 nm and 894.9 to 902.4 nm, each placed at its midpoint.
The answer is 0.08 mag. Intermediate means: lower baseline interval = 8.02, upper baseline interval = 7.5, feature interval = 7.33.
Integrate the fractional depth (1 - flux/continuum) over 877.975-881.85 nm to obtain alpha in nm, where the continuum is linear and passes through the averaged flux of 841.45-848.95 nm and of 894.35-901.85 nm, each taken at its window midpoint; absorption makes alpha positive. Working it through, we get 0.15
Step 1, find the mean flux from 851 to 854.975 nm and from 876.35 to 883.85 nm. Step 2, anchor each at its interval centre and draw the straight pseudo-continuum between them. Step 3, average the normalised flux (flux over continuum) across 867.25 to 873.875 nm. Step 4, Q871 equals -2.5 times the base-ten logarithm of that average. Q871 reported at -0.04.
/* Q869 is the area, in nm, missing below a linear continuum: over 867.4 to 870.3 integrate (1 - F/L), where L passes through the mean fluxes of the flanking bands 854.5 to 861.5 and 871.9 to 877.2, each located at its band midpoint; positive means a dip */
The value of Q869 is 0.10 nm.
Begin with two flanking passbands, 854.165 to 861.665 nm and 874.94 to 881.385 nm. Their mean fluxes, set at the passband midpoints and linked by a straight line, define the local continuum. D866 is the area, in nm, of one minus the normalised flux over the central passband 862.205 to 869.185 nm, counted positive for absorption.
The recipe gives 0.21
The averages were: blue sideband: 7.87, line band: 7.51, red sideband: 7.53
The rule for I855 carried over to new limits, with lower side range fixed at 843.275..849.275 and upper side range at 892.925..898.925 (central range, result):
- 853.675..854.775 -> 0.35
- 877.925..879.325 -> 0.04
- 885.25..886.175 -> 0.03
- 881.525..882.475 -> 0.06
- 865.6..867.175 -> 0.06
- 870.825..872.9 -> 0.02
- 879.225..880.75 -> 0.06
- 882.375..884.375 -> 0.02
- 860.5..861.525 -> 0.01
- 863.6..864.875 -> 0.04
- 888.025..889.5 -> 0.00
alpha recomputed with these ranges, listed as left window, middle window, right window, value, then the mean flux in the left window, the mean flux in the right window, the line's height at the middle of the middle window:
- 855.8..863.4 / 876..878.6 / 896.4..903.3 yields 0.080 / 7.94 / 7.46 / 7.73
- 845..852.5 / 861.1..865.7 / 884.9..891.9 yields 0.117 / 7.92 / 7.6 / 7.8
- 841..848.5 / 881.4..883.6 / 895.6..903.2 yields 0.034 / 8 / 7.51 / 7.66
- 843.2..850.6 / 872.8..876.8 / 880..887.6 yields -0.203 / 7.95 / 7.44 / 7.56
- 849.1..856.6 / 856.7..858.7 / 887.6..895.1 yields -0.175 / 7.57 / 7.61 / 7.58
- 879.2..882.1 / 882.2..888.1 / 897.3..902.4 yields -0.151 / 7.33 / 7.49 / 7.37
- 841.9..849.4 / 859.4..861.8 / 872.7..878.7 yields -0.015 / 8.02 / 7.7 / 7.86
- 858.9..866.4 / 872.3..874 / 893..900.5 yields -0.012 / 7.64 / 7.56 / 7.61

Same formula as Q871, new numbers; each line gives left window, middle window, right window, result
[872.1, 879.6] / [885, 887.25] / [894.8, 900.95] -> 0.029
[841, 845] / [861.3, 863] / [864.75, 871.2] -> 0.013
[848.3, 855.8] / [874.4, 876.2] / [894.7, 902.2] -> -0.057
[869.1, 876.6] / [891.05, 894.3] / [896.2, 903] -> -0.009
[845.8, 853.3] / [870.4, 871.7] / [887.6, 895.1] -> 0.039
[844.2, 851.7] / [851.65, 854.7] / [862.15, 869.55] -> 0.076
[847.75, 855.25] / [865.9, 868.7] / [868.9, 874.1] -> 0.000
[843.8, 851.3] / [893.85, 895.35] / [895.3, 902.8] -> -0.002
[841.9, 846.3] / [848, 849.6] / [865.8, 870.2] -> -0.012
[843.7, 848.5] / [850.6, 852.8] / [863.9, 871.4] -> -0.027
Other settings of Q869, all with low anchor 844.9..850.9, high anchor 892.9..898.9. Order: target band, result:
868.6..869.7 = 0.04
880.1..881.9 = 0.12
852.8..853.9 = 0.06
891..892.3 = -0.01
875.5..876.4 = -0.08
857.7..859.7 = -0.14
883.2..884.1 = 0.05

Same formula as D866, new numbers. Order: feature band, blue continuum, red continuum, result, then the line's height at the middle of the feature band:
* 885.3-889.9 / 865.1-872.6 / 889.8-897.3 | 0.06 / 7.59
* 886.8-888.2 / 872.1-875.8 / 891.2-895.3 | 0.00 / 7.64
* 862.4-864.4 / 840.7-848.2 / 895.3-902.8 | 0.08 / 7.84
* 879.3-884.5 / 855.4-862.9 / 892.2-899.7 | 0.21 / 7.69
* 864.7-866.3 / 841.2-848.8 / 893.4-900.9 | 0.10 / 7.83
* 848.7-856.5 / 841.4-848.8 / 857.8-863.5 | 0.35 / 7.95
